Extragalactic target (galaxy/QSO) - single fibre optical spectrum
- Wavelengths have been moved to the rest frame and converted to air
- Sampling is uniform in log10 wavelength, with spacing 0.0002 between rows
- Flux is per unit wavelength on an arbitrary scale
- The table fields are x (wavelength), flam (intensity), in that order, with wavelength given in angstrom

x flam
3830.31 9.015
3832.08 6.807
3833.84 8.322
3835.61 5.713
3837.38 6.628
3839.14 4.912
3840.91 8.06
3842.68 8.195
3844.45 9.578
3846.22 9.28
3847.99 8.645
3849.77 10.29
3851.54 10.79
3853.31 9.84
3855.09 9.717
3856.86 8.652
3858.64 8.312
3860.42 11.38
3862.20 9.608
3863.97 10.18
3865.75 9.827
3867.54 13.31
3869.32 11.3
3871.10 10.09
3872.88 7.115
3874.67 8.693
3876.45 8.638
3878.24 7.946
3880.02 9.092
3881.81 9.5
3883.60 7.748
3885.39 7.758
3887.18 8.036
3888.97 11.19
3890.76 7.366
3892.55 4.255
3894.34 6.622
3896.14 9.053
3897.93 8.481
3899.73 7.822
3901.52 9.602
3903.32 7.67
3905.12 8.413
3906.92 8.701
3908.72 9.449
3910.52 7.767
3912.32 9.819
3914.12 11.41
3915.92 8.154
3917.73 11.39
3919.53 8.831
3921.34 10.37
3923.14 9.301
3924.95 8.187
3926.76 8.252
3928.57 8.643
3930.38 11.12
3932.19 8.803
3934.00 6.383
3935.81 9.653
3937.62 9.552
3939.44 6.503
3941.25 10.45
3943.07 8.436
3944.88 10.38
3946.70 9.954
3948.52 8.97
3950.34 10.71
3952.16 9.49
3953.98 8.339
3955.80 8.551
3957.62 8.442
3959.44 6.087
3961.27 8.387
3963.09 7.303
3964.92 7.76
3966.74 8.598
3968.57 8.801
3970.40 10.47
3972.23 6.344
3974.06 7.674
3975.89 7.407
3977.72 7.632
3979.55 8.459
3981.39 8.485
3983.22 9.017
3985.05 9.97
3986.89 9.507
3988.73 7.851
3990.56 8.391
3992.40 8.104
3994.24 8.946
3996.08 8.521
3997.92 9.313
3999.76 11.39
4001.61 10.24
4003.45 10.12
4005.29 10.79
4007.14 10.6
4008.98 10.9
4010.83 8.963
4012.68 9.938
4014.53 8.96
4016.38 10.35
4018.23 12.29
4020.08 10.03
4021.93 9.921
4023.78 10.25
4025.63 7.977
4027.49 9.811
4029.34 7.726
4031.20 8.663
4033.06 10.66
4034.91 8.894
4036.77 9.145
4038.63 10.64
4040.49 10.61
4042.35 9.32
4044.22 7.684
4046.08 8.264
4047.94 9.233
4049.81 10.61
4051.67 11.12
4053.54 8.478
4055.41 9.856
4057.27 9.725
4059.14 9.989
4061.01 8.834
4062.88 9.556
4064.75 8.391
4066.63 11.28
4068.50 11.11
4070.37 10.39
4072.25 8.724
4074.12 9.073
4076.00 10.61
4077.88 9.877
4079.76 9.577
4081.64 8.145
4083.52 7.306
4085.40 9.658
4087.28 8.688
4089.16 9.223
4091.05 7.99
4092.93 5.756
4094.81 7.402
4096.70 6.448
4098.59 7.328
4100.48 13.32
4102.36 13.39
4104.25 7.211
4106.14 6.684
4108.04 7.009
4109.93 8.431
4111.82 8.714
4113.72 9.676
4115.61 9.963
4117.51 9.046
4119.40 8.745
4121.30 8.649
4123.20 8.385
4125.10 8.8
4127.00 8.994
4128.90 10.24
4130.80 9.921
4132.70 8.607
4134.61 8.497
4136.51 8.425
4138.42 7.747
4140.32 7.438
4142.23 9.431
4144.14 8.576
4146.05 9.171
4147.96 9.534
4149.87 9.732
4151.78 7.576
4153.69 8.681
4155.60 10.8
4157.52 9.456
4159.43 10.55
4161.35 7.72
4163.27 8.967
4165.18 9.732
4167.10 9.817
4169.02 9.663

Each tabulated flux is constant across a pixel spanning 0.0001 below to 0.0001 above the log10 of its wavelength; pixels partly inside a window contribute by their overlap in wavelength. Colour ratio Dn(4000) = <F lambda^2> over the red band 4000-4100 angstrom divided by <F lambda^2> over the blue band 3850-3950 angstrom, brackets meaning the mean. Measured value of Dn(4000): 1.1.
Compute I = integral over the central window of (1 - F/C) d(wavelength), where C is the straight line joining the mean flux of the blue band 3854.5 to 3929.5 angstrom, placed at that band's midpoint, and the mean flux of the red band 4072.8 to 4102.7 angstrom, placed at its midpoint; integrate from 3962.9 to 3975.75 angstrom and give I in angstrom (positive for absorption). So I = 1.2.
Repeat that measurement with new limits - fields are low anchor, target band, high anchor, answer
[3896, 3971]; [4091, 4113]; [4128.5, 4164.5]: 1.6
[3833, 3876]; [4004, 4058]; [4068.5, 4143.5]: -4.8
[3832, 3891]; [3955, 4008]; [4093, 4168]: 1.2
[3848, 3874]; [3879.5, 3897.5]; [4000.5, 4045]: 3.4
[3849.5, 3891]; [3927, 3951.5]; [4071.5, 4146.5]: 0.2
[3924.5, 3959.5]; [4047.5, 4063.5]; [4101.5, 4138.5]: -1.5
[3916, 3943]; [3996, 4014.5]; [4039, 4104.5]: -1.8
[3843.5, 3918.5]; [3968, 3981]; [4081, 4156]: 1.2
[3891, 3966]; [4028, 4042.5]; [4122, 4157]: -1.1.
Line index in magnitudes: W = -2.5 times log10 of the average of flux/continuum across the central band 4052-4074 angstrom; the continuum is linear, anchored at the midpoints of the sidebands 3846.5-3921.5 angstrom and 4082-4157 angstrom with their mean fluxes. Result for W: -0.10 mag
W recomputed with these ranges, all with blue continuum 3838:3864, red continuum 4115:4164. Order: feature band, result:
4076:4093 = 0.03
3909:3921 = -0.06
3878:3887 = 0.08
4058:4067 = -0.06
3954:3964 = 0.16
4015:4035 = -0.08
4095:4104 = -0.08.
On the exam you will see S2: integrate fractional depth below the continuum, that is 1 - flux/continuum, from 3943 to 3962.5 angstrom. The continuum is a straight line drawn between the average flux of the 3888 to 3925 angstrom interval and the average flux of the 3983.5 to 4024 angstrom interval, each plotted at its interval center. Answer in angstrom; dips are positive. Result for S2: 0.76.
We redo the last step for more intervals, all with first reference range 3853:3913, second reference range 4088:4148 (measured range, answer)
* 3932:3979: 1.8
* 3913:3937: -1.1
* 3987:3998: 0.3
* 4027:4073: -4.2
